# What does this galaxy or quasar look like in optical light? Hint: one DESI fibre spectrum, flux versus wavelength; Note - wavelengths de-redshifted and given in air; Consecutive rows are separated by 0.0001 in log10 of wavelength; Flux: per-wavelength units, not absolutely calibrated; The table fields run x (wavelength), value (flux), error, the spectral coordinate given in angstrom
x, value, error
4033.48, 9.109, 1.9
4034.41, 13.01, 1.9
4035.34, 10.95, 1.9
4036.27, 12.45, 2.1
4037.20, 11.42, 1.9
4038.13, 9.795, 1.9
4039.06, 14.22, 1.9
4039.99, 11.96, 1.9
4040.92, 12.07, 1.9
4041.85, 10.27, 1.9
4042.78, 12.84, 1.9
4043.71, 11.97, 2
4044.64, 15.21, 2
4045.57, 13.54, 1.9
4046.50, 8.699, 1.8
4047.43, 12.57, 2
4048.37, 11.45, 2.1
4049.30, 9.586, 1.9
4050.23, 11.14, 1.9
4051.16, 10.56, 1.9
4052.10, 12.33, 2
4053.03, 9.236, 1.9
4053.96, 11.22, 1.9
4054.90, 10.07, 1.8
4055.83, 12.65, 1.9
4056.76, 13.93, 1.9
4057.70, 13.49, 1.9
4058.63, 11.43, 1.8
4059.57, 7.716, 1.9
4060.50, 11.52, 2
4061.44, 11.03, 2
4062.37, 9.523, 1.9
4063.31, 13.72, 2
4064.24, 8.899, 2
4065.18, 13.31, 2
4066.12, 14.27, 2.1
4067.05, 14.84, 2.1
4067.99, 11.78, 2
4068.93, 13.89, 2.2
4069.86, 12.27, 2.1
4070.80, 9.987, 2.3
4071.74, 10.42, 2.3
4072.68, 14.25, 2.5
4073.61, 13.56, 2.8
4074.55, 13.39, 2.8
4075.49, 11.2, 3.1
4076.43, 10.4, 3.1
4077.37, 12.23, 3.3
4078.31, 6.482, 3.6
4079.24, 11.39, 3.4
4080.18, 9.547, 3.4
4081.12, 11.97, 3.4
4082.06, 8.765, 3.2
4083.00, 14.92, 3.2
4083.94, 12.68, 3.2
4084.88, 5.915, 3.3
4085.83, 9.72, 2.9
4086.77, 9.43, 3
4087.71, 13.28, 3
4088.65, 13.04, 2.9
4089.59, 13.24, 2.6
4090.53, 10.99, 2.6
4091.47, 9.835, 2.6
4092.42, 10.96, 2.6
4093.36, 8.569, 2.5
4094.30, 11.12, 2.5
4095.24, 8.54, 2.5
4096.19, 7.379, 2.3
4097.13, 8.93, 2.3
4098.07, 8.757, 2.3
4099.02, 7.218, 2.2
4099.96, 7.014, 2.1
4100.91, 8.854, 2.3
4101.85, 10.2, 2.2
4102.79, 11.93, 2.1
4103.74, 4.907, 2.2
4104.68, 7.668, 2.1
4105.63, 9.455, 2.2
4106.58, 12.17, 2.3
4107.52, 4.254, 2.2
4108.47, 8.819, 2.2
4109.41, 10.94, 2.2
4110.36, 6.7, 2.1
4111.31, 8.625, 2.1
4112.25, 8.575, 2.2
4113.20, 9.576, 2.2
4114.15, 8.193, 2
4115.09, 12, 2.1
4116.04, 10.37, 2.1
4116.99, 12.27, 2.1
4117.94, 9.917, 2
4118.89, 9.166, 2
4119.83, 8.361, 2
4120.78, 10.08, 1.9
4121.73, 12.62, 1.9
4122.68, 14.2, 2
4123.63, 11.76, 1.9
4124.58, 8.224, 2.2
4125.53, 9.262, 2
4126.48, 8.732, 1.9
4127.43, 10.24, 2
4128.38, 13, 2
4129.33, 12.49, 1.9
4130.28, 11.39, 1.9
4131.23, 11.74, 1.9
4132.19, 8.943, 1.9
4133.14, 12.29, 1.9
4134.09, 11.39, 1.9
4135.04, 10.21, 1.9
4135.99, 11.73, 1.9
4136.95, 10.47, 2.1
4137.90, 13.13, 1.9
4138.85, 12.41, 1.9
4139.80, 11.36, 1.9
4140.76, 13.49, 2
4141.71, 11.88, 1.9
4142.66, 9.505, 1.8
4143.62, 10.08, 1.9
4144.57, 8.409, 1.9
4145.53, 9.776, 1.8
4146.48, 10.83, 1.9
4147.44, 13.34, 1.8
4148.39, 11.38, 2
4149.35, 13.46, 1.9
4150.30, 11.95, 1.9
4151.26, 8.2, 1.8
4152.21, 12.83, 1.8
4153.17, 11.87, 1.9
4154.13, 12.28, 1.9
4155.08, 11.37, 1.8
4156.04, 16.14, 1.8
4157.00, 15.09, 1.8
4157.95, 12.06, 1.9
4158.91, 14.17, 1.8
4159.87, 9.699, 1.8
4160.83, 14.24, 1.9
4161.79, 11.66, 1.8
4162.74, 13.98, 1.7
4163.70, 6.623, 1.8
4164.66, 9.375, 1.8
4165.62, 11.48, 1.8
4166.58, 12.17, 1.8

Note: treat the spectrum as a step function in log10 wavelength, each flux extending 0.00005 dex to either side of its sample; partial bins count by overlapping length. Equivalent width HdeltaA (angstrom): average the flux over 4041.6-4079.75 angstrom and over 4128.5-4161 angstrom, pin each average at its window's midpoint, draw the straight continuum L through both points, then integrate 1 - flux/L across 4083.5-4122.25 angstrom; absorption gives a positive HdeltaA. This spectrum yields 7.1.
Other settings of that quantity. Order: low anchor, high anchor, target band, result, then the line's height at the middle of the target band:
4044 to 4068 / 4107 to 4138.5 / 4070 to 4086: 0.3 angstrom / 11.2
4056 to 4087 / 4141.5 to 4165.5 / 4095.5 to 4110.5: 3.9 angstrom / 11.5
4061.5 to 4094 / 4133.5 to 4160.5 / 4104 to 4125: 3.5 angstrom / 11.6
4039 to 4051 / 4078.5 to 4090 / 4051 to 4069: -0.3 angstrom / 11.5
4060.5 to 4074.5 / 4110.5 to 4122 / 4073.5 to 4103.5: 2.6 angstrom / 11.2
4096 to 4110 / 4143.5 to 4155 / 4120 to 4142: -2.4 angstrom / 10.2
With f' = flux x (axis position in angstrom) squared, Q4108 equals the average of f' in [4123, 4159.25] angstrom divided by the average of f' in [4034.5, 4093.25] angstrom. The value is 1.04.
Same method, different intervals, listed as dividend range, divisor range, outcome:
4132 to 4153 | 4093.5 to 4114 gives 1.33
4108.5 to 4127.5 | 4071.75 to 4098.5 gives 0.94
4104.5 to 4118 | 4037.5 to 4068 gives 0.82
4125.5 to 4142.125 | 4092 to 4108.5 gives 1.33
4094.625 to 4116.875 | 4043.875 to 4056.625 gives 0.79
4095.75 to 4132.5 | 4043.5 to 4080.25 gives 0.85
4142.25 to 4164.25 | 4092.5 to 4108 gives 1.39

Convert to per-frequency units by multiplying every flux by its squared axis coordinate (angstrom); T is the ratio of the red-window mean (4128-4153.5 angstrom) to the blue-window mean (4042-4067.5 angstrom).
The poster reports 1.0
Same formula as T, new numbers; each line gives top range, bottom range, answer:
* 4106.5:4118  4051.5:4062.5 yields 0.85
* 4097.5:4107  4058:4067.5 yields 0.77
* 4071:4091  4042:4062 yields 0.99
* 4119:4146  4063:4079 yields 0.94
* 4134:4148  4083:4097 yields 1.10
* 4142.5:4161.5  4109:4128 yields 1.21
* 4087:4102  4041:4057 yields 0.87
